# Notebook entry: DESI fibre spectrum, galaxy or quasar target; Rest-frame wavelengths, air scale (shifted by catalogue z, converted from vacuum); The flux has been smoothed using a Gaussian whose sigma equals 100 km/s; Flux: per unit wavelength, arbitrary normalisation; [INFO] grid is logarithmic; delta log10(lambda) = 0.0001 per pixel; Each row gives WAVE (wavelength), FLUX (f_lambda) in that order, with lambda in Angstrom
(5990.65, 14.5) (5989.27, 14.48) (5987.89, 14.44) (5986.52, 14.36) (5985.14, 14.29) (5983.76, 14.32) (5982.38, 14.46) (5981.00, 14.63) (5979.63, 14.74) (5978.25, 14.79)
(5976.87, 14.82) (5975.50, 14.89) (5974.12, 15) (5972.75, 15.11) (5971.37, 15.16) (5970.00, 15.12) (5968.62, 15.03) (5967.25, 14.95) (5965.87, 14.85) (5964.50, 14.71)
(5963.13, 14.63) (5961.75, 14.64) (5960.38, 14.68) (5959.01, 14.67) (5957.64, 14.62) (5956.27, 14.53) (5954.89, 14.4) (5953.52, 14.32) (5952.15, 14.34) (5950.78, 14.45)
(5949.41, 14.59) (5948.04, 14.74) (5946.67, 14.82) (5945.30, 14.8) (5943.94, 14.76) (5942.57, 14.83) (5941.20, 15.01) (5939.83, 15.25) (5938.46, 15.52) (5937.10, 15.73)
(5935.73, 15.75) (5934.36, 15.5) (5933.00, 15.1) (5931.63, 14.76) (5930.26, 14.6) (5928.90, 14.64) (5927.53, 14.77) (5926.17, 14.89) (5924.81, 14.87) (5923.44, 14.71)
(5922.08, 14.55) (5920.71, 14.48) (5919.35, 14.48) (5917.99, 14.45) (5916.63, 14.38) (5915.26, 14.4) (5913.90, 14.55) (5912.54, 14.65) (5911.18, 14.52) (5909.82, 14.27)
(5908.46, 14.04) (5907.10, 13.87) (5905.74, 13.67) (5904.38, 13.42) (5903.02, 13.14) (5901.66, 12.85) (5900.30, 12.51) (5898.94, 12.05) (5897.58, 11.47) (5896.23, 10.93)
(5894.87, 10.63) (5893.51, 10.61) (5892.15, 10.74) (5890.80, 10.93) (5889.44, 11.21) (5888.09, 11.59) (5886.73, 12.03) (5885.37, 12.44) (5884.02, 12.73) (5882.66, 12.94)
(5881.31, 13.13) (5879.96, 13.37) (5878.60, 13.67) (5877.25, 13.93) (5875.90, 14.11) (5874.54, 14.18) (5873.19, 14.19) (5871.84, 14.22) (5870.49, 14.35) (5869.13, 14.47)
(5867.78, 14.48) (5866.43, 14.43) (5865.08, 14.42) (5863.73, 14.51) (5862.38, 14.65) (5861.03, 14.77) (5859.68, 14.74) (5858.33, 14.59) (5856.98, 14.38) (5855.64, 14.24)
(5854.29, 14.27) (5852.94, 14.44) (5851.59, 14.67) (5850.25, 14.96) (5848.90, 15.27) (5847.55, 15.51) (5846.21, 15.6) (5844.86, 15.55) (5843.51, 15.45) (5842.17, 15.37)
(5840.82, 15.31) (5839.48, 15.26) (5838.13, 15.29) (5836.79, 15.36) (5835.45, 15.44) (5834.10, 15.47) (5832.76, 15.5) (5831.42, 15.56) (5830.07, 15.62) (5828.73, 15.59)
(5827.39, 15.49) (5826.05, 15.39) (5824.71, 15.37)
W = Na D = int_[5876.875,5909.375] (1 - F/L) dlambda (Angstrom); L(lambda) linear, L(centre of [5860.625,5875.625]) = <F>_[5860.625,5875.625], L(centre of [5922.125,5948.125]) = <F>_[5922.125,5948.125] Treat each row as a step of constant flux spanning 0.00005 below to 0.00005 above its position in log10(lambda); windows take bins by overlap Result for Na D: 4.9 Angstrom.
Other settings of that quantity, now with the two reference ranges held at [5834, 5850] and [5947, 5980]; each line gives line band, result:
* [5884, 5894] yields 2.4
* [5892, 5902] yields 2.4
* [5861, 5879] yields 1.1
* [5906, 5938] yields 0.6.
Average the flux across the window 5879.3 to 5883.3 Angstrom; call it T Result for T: 13.2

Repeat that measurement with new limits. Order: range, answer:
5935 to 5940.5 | 15.6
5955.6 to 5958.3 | 14.6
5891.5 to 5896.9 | 10.7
